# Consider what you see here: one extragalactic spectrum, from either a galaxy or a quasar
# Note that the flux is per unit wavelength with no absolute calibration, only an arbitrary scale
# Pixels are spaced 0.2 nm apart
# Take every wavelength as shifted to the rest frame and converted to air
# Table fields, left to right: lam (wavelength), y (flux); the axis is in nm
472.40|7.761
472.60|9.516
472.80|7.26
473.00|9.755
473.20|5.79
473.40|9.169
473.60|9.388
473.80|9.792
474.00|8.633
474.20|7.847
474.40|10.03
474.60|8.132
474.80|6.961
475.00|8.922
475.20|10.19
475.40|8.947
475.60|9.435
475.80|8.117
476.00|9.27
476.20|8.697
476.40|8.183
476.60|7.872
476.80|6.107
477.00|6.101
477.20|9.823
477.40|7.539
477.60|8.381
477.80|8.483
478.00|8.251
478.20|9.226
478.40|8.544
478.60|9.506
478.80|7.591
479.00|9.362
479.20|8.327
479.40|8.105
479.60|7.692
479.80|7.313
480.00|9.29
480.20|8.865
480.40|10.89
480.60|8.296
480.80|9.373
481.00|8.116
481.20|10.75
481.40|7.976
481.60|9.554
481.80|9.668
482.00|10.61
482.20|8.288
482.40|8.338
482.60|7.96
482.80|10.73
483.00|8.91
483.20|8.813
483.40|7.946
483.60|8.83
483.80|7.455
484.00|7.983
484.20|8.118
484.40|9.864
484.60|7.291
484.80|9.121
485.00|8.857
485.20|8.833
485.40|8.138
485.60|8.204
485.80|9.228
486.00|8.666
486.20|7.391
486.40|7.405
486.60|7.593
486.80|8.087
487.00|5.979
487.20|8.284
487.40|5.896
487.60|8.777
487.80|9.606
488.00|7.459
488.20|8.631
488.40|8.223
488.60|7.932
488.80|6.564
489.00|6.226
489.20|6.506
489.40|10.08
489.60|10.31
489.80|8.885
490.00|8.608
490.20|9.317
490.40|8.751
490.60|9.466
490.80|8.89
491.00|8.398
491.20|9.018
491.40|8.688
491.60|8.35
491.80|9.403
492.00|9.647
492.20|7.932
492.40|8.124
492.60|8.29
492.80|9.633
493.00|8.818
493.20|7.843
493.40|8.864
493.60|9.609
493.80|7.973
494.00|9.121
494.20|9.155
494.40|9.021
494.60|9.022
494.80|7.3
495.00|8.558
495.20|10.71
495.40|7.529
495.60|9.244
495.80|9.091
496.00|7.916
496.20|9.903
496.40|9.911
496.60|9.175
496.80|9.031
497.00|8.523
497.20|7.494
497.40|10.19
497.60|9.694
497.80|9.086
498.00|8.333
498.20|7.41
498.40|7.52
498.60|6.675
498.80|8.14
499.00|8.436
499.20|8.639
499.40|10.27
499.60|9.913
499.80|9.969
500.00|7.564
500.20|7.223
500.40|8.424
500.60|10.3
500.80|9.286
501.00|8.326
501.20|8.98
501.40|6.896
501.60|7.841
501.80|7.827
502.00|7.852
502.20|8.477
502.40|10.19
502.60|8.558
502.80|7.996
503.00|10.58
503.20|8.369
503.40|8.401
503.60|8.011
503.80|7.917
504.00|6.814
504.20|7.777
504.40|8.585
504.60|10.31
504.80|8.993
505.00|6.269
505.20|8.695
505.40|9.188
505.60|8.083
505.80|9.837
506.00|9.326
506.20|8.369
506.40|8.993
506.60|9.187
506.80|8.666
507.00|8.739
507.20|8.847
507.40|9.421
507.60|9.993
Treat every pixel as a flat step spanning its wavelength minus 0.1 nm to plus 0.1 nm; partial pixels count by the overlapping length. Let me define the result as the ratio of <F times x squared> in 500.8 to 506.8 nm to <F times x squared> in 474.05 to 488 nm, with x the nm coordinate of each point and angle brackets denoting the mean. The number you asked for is 1.10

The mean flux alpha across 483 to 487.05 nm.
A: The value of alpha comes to 8.24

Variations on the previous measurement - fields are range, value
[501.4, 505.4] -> 8.38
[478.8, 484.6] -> 8.79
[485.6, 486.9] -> 8.07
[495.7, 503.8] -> 8.65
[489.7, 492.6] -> 8.8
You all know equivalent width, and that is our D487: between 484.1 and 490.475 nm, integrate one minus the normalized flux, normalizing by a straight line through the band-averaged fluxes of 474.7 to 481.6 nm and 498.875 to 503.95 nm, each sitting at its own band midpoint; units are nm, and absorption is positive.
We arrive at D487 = 0.28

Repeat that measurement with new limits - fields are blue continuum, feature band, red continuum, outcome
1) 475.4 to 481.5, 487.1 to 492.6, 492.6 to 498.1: 0.21 nm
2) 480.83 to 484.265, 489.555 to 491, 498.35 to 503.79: -0.06 nm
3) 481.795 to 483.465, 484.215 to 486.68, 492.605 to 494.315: 0.16 nm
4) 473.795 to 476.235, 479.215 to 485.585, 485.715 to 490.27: -0.29 nm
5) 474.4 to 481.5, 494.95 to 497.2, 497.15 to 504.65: -0.12 nm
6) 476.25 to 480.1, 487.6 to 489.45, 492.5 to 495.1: 0.14 nm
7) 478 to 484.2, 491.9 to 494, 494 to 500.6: 0.02 nm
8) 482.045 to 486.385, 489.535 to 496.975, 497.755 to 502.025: -0.39 nm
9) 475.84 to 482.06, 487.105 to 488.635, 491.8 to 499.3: 0.10 nm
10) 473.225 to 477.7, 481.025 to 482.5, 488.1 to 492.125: -0.13 nm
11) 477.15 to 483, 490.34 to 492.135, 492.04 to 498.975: -0.04 nm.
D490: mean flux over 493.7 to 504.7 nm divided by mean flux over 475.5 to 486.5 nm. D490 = 1.01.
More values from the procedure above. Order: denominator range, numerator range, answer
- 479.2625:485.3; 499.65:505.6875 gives 0.96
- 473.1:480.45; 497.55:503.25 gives 1.01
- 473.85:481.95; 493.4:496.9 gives 1.04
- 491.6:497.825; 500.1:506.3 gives 0.96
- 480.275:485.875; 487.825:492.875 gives 0.96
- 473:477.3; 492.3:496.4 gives 1.04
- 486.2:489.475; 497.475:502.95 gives 1.11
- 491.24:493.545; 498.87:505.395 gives 0.98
